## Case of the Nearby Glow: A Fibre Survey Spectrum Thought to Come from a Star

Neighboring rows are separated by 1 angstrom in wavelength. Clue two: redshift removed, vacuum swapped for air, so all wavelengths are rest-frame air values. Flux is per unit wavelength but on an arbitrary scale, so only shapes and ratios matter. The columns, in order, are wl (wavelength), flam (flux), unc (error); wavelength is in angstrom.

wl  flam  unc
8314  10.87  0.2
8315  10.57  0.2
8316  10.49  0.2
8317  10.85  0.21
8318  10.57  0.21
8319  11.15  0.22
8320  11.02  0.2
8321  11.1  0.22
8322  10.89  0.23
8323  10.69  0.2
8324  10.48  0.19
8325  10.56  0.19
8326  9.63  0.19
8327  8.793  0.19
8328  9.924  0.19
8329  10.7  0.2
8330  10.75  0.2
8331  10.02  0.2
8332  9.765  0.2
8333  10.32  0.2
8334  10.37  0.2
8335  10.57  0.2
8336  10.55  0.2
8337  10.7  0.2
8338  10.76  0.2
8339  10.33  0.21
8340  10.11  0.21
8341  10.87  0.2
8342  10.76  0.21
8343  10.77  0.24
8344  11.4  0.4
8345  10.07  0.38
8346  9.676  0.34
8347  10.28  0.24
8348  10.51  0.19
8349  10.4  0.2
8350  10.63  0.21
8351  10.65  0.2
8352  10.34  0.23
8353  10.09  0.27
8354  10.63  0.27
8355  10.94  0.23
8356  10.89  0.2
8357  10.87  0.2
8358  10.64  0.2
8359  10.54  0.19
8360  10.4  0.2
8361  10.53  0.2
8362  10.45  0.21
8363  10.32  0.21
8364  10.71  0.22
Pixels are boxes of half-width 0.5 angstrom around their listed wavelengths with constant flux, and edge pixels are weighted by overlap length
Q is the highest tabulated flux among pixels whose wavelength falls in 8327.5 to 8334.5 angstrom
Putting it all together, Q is 10.75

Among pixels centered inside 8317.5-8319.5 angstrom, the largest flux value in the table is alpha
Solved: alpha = 11.15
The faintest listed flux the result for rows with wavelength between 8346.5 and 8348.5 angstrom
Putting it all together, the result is 10.28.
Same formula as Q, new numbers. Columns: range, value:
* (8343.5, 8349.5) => 11.4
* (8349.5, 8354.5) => 10.65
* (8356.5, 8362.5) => 10.87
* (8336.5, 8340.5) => 10.76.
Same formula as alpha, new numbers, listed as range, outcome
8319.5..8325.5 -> 11.1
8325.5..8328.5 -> 9.924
